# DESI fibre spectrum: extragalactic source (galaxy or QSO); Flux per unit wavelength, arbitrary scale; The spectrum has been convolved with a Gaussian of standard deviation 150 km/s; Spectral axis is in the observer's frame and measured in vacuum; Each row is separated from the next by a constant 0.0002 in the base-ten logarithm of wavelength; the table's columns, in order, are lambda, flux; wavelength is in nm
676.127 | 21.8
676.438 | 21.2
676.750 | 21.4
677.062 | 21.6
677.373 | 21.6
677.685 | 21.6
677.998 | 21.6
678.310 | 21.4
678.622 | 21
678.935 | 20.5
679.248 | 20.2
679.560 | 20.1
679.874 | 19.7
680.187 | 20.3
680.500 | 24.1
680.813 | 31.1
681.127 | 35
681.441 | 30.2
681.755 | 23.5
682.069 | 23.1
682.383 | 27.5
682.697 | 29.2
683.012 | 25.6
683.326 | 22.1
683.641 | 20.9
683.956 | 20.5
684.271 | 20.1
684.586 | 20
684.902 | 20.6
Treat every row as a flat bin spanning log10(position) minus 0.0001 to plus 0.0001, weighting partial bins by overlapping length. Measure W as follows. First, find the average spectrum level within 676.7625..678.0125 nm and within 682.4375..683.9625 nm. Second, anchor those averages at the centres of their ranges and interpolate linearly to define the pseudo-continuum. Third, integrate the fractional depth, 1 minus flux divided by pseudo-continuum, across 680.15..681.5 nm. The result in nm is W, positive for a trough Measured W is -0.32 nm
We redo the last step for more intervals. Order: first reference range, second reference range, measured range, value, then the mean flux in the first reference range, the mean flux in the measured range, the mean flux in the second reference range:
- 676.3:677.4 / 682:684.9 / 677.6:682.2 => -0.28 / 21.4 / 23.6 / 23.1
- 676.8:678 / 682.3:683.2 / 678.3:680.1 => 0.23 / 21.6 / 20.4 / 27.3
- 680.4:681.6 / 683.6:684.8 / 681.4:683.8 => 0.03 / 30.4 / 25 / 20.3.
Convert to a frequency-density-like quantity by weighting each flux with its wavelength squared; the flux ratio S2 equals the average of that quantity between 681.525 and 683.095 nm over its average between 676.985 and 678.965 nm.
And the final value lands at 1.23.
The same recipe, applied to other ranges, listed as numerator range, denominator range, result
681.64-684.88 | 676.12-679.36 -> 1.11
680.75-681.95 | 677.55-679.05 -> 1.41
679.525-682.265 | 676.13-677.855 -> 1.20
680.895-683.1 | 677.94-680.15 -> 1.37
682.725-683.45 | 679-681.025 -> 1.10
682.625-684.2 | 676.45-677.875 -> 1.10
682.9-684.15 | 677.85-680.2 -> 1.09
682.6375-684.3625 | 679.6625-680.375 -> 1.14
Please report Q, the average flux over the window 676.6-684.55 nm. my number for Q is 23.3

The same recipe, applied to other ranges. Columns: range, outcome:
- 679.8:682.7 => 26.4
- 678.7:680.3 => 20.2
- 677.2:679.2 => 21.2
